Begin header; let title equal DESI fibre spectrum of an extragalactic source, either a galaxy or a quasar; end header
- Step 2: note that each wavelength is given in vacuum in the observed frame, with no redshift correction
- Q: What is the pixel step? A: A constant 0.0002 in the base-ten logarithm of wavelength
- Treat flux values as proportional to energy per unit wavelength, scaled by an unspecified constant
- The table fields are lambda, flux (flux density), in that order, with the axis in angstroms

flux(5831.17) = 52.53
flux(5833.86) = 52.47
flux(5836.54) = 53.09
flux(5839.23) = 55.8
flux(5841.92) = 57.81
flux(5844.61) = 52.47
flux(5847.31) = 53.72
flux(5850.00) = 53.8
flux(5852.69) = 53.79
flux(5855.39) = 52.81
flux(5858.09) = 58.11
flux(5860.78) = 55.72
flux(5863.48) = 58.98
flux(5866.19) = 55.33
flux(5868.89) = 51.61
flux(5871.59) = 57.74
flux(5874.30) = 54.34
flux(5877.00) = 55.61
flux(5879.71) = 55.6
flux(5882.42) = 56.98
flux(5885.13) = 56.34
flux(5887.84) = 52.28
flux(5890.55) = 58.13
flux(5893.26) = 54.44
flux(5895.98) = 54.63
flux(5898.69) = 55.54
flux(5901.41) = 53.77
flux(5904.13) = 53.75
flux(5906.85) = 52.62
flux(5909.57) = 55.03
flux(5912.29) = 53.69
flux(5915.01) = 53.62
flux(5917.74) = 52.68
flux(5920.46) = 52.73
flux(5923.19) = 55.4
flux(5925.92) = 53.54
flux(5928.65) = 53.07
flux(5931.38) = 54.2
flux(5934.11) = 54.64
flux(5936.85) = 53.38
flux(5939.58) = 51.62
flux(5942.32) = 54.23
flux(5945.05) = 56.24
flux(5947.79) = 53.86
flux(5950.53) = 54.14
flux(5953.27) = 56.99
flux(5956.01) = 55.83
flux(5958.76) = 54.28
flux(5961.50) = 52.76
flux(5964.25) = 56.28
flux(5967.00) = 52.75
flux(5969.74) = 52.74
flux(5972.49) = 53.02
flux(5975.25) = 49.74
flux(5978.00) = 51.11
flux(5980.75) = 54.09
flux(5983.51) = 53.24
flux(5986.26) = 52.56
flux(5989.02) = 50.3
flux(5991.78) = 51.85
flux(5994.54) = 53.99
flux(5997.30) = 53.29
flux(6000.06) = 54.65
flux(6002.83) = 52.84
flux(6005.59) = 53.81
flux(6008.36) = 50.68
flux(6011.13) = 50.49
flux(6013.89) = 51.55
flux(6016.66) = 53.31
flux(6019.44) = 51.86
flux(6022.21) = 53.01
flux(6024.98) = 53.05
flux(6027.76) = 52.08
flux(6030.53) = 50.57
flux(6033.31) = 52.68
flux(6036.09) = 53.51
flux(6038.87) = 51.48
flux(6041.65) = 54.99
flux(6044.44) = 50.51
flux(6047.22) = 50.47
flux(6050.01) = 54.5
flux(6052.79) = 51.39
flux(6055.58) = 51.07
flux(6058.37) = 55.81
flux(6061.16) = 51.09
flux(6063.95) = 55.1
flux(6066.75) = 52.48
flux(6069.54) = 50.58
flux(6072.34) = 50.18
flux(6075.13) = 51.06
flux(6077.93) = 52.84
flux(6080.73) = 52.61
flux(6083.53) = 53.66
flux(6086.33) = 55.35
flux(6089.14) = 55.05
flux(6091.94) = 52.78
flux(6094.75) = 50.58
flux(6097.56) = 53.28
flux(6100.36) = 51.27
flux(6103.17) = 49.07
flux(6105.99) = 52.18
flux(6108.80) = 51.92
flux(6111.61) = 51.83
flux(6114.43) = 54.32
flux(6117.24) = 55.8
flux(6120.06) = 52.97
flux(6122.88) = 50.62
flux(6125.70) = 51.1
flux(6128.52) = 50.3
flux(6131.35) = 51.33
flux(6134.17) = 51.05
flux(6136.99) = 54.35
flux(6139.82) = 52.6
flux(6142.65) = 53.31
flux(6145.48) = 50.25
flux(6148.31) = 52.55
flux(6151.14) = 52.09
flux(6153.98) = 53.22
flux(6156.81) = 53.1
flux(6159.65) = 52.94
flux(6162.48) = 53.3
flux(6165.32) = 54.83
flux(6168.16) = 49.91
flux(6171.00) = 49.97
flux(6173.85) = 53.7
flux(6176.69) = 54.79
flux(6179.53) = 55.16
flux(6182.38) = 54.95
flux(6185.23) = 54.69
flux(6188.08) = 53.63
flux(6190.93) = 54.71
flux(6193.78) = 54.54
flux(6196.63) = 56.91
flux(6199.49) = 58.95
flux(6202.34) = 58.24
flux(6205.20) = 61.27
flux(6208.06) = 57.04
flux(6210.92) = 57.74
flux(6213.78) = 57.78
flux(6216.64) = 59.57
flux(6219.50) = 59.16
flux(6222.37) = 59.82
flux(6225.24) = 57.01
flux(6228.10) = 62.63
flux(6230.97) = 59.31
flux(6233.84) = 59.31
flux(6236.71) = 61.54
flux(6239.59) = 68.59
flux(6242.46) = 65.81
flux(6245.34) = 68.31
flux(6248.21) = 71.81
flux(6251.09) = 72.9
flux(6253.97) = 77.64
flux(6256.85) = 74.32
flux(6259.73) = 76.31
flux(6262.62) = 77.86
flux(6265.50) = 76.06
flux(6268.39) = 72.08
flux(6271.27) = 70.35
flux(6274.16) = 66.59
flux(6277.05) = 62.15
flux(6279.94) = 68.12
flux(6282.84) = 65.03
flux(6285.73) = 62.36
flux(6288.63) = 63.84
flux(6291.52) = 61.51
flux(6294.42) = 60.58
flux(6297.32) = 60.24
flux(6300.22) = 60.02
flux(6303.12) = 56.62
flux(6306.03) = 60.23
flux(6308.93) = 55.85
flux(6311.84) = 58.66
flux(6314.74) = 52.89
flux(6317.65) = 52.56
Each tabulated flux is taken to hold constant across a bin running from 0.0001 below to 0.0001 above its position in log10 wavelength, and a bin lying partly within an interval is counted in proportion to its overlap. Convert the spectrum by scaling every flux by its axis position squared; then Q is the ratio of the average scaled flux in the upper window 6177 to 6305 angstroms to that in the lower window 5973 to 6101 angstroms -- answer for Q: 1.3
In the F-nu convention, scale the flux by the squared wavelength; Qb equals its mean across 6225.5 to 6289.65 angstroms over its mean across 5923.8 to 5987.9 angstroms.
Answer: 1.40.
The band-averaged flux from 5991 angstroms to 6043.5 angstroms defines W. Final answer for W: 52.6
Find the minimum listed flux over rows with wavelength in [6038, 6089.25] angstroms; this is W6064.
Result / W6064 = 50.18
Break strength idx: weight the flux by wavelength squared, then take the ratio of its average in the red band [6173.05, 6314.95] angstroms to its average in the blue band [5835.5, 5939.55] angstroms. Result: 1.28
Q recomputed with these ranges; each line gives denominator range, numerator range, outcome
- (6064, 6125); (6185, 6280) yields 1.28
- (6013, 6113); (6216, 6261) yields 1.33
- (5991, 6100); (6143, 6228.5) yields 1.10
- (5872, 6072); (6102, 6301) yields 1.20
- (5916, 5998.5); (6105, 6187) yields 1.05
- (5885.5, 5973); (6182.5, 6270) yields 1.29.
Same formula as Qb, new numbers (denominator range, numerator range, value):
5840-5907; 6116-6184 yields 1.05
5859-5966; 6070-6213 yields 1.05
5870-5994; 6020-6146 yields 1.02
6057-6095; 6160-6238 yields 1.12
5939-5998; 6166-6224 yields 1.13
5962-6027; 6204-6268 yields 1.35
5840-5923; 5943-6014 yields 1.00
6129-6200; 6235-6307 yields 1.30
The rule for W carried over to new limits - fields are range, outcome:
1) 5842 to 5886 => 55.2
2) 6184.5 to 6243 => 58.9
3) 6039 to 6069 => 52.6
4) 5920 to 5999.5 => 53.5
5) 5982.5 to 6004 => 52.8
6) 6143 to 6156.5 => 52.2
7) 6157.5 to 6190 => 53.5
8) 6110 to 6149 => 52.3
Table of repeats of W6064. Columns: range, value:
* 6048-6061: 51.07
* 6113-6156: 50.25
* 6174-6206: 53.63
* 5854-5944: 51.61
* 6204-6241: 57.01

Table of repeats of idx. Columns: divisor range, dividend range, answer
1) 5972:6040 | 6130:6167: 1.05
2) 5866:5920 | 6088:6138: 1.03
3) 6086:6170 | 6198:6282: 1.30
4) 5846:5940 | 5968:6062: 1.00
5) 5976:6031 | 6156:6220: 1.12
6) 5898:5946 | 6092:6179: 1.04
